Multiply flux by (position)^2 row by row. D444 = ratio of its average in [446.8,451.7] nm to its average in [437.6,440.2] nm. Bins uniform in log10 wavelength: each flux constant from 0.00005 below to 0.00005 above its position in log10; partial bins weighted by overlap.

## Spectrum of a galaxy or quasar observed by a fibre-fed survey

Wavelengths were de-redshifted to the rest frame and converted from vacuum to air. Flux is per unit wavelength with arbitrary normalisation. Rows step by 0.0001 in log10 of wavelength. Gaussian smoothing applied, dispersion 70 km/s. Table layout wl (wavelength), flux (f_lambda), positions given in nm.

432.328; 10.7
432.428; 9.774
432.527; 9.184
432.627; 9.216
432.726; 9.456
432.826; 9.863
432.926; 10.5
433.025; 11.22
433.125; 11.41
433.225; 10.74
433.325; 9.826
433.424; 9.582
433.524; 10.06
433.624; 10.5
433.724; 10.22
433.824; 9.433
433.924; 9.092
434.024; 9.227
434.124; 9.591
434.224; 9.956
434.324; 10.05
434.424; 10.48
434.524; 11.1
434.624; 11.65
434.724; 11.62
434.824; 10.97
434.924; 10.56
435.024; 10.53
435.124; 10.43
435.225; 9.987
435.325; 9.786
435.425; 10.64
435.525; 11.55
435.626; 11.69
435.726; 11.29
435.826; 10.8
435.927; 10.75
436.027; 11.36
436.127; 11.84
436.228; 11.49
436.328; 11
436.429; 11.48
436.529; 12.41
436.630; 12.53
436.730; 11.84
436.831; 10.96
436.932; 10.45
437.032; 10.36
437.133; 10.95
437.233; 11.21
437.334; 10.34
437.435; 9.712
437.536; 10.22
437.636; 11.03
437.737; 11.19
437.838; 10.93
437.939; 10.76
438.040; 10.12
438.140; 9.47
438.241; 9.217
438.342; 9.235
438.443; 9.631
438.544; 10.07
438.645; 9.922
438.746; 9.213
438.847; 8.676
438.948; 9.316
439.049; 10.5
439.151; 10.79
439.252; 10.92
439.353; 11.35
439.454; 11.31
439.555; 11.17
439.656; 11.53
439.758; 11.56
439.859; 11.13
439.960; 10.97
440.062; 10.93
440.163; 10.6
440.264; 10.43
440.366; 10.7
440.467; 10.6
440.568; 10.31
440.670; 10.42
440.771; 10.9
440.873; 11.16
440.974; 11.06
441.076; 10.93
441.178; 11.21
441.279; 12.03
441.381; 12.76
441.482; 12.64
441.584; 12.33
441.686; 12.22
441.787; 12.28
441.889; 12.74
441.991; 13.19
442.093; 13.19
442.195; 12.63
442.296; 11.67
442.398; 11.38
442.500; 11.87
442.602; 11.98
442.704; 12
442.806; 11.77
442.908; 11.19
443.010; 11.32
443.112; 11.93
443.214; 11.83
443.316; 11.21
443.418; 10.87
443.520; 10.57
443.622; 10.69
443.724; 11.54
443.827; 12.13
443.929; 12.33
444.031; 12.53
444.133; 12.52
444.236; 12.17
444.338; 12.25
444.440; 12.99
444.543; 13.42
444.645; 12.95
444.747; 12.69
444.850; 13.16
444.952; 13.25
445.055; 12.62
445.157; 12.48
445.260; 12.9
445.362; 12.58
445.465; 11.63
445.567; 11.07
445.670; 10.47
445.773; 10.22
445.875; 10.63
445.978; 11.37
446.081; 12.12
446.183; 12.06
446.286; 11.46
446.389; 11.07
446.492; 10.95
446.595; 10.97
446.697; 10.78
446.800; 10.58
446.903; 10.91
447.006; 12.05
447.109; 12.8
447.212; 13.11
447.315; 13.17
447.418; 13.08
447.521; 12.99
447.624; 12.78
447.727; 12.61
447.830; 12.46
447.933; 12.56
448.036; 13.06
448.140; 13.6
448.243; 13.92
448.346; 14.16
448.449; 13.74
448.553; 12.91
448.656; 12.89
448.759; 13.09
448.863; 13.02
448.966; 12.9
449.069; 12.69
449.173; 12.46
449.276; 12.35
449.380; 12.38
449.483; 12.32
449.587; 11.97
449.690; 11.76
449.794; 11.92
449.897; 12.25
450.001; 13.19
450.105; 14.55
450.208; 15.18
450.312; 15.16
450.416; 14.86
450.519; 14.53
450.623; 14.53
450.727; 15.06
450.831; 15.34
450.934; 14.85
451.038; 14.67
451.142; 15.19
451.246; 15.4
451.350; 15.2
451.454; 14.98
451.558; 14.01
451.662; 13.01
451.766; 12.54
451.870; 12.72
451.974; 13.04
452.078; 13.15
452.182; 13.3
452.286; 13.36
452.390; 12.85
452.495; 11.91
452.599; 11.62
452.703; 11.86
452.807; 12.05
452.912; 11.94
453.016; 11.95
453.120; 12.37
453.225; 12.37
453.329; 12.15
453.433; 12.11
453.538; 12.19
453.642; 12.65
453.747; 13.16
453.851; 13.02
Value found 1.3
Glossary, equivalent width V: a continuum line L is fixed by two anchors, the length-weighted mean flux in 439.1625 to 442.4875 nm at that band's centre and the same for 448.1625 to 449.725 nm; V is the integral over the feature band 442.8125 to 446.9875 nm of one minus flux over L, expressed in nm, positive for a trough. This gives 0.14 nm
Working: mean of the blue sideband 11.5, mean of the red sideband 12.9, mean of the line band 11.8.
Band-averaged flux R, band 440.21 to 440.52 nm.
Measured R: 10.6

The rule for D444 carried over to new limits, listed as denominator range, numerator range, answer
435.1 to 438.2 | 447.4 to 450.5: 1.27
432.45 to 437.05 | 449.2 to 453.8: 1.35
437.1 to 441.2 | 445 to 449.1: 1.21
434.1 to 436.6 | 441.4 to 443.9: 1.12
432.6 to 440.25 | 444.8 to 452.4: 1.29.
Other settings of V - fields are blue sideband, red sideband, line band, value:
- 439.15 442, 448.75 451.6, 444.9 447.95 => 0.22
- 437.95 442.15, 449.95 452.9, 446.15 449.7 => 0.13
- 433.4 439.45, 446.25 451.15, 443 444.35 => 0.03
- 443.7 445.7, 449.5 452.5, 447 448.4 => 0.00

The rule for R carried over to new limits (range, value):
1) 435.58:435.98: 11.1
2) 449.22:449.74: 12.2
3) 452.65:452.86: 11.9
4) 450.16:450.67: 14.8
